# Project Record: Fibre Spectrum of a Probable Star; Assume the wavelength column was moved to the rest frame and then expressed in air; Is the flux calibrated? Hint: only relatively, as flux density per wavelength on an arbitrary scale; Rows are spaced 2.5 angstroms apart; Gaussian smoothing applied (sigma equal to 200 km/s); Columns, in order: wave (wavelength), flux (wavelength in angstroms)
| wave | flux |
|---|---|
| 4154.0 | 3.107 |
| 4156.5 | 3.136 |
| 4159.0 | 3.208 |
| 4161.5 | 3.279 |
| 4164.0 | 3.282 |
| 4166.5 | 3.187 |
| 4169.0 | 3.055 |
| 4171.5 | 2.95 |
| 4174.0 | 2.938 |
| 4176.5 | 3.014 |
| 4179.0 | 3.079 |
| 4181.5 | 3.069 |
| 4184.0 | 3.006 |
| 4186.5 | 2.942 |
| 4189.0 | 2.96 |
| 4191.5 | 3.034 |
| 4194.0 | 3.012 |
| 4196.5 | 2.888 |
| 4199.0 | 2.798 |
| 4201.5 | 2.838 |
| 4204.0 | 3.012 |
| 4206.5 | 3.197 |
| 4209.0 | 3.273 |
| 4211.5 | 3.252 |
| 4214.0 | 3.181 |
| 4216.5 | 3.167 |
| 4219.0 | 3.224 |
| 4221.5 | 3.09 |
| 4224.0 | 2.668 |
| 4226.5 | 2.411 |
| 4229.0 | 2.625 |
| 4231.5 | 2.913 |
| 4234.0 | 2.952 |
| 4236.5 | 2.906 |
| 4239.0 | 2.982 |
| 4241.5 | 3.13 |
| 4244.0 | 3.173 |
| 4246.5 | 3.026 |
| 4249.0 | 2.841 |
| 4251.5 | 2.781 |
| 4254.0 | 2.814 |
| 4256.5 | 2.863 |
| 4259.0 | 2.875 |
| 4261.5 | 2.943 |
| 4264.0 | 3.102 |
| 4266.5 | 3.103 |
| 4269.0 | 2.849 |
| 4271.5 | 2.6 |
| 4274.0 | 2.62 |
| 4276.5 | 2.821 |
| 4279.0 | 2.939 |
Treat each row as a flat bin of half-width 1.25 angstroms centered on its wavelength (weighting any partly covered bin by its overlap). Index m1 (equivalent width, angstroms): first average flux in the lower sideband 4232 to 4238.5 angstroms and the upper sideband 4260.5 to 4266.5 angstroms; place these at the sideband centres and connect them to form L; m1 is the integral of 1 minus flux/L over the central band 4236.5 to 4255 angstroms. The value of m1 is 0.07 angstroms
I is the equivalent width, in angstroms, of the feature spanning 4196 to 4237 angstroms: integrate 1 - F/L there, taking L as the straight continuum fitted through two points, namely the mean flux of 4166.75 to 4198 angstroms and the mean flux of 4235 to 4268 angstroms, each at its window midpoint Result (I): 0.21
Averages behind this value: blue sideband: 3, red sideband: 2.96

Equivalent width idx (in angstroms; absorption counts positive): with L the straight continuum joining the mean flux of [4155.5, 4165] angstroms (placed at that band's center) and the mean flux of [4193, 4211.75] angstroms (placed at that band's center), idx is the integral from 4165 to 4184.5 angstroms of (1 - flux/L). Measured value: 0.7 angstroms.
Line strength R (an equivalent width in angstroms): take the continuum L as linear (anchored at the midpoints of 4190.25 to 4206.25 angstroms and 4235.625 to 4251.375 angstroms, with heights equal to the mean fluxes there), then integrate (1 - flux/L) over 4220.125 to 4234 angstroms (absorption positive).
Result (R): 1.0 angstroms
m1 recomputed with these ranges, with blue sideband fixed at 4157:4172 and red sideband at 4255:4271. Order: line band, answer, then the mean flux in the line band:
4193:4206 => 0.7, 2.92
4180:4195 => 0.5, 3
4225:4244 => 0.9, 2.86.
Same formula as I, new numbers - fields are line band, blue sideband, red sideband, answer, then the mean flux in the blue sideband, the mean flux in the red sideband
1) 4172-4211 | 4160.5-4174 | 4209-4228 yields 0.8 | 3.13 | 3.01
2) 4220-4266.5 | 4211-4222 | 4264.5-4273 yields 1.8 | 3.18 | 2.87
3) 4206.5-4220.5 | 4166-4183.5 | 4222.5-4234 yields -2.1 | 3.03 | 2.7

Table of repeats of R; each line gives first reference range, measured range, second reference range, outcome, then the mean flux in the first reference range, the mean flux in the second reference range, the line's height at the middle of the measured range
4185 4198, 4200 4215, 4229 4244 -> -0.8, 2.96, 2.96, 2.96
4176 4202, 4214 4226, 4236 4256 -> -0.2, 2.97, 2.96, 2.96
